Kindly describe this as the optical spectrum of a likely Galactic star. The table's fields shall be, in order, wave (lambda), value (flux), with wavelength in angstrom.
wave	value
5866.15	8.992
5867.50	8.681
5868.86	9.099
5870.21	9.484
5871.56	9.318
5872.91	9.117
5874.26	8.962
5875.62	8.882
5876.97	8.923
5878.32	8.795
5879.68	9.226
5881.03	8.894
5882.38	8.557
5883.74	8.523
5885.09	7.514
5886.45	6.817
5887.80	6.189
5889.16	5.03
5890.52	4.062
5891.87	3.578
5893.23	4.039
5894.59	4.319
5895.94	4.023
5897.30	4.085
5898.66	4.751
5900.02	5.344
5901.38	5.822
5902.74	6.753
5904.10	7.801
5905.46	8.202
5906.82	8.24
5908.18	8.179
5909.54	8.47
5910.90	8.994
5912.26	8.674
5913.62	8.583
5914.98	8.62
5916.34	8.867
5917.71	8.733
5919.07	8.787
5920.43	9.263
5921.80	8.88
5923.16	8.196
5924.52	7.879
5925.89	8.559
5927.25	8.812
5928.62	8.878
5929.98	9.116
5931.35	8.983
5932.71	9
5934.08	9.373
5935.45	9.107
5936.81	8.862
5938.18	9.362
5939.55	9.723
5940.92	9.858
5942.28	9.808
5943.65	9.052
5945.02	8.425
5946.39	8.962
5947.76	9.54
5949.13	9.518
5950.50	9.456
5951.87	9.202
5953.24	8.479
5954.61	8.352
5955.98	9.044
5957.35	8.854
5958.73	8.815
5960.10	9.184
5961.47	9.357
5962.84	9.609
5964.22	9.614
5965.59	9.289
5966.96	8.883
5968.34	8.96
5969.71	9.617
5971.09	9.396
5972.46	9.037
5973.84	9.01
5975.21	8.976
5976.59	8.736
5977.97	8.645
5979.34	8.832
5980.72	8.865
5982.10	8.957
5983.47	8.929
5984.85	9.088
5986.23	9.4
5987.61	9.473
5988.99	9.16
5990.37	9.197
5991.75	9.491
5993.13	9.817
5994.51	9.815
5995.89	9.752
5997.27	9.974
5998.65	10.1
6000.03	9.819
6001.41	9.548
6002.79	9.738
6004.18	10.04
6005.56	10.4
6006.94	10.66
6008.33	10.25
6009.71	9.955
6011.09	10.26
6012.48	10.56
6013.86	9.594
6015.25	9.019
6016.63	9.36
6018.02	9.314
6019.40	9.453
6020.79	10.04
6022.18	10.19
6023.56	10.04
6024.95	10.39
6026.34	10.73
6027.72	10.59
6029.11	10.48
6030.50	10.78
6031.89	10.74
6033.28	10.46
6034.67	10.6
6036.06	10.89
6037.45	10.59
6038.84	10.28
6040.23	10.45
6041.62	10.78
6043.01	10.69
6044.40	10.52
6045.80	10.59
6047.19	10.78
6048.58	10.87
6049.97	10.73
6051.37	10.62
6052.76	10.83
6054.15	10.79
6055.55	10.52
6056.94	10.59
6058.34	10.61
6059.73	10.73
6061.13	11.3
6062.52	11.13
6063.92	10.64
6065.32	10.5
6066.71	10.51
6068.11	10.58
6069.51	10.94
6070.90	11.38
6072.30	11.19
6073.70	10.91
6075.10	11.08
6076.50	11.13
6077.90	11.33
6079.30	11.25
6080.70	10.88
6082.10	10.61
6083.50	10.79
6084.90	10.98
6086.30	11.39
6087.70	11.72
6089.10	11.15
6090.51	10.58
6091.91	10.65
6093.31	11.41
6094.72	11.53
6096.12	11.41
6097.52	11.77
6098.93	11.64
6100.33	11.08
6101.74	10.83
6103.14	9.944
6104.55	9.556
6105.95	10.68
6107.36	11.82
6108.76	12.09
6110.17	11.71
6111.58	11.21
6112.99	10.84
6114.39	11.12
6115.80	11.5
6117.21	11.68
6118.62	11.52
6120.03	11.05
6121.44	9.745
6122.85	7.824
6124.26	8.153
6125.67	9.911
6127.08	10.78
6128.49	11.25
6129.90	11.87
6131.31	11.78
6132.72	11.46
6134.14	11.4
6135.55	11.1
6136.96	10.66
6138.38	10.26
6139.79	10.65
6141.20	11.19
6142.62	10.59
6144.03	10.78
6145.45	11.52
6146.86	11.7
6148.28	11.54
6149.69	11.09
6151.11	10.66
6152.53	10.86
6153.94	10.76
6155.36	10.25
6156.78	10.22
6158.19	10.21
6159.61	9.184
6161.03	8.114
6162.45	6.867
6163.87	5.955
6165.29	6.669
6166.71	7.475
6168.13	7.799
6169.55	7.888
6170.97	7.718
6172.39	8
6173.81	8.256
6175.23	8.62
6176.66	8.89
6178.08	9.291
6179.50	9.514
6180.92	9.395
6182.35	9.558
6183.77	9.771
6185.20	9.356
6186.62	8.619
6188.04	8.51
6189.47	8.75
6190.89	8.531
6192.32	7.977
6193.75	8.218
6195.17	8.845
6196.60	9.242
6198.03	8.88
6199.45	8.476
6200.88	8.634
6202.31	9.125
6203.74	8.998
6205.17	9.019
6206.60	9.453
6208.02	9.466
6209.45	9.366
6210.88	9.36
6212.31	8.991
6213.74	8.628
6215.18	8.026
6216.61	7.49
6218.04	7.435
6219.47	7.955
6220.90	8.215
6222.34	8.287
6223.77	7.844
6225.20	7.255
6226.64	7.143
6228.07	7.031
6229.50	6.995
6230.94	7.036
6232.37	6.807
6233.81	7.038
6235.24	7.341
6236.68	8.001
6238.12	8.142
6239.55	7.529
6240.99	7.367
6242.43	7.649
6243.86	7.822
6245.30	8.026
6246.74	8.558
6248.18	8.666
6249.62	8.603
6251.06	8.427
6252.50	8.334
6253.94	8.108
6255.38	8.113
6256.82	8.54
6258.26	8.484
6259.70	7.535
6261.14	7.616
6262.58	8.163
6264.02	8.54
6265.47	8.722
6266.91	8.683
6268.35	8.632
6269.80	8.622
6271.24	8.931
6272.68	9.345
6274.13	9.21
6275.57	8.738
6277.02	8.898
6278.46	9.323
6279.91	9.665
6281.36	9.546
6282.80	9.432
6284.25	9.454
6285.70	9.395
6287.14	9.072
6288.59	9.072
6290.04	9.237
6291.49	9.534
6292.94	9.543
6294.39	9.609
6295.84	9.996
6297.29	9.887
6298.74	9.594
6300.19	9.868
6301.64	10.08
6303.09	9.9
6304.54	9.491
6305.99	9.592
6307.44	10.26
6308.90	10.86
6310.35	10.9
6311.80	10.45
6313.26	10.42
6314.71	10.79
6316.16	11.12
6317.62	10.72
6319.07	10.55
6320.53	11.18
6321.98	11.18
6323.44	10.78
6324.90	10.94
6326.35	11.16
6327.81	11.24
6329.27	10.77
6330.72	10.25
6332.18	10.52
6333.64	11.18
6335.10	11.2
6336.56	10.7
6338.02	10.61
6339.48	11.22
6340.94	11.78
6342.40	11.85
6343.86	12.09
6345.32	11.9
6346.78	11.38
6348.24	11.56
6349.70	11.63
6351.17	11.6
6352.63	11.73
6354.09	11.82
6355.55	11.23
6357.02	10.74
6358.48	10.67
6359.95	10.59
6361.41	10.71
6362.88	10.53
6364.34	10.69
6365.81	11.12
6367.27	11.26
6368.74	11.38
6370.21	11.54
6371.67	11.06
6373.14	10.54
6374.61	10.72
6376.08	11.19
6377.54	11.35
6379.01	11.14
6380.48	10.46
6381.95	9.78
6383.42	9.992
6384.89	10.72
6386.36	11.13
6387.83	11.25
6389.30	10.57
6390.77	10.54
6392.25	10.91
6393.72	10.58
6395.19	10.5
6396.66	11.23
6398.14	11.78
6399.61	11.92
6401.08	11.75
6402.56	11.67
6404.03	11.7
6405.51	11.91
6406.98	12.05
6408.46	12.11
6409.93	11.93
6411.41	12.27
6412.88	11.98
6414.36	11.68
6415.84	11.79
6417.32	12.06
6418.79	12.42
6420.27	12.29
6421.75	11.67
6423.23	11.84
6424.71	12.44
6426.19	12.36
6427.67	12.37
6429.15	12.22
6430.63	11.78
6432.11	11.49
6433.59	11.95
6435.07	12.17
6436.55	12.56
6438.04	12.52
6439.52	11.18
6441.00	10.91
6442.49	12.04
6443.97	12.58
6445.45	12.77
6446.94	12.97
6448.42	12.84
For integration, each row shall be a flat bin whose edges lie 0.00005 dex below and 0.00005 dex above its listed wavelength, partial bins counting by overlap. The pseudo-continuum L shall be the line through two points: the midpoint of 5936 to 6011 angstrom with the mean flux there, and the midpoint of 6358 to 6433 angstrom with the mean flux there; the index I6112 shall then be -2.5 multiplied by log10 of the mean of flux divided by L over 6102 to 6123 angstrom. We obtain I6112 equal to -0.09 mag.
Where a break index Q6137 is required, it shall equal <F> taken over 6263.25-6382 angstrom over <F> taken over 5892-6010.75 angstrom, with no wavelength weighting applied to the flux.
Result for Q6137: 1.19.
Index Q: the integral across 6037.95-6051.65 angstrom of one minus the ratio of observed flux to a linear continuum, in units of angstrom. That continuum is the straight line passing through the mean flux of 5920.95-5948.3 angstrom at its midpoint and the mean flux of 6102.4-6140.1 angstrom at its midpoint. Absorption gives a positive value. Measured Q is -0.8 angstrom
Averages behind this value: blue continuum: 9.02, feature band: 10.6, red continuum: 10.8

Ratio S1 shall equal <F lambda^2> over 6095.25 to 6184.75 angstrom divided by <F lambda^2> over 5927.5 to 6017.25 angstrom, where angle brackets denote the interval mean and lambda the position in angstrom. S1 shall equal 1.1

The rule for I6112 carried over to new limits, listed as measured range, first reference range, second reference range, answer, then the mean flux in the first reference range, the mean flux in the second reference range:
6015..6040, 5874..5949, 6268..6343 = -0.194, 7.92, 10.1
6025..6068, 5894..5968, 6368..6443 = -0.164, 8.43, 11.5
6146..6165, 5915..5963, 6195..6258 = -0.163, 9.01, 8.18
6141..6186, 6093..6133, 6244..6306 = 0.109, 10.9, 8.98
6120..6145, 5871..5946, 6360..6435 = -0.115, 7.91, 11.4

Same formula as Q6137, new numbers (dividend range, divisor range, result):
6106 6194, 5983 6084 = 0.95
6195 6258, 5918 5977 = 0.90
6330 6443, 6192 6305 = 1.33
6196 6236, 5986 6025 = 0.83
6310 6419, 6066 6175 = 1.07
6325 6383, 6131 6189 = 1.16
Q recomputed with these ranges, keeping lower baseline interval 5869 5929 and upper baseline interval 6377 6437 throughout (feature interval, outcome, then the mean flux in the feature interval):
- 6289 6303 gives 1.3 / 9.7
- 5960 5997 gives -4.6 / 9.23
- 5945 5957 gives -1.5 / 9.03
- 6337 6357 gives -0.8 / 11.5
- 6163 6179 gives 3.0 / 7.88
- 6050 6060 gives -2.1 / 10.7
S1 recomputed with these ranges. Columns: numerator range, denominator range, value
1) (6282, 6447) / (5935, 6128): 1.21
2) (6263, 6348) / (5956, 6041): 1.15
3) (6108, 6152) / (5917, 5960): 1.29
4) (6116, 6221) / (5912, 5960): 1.13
